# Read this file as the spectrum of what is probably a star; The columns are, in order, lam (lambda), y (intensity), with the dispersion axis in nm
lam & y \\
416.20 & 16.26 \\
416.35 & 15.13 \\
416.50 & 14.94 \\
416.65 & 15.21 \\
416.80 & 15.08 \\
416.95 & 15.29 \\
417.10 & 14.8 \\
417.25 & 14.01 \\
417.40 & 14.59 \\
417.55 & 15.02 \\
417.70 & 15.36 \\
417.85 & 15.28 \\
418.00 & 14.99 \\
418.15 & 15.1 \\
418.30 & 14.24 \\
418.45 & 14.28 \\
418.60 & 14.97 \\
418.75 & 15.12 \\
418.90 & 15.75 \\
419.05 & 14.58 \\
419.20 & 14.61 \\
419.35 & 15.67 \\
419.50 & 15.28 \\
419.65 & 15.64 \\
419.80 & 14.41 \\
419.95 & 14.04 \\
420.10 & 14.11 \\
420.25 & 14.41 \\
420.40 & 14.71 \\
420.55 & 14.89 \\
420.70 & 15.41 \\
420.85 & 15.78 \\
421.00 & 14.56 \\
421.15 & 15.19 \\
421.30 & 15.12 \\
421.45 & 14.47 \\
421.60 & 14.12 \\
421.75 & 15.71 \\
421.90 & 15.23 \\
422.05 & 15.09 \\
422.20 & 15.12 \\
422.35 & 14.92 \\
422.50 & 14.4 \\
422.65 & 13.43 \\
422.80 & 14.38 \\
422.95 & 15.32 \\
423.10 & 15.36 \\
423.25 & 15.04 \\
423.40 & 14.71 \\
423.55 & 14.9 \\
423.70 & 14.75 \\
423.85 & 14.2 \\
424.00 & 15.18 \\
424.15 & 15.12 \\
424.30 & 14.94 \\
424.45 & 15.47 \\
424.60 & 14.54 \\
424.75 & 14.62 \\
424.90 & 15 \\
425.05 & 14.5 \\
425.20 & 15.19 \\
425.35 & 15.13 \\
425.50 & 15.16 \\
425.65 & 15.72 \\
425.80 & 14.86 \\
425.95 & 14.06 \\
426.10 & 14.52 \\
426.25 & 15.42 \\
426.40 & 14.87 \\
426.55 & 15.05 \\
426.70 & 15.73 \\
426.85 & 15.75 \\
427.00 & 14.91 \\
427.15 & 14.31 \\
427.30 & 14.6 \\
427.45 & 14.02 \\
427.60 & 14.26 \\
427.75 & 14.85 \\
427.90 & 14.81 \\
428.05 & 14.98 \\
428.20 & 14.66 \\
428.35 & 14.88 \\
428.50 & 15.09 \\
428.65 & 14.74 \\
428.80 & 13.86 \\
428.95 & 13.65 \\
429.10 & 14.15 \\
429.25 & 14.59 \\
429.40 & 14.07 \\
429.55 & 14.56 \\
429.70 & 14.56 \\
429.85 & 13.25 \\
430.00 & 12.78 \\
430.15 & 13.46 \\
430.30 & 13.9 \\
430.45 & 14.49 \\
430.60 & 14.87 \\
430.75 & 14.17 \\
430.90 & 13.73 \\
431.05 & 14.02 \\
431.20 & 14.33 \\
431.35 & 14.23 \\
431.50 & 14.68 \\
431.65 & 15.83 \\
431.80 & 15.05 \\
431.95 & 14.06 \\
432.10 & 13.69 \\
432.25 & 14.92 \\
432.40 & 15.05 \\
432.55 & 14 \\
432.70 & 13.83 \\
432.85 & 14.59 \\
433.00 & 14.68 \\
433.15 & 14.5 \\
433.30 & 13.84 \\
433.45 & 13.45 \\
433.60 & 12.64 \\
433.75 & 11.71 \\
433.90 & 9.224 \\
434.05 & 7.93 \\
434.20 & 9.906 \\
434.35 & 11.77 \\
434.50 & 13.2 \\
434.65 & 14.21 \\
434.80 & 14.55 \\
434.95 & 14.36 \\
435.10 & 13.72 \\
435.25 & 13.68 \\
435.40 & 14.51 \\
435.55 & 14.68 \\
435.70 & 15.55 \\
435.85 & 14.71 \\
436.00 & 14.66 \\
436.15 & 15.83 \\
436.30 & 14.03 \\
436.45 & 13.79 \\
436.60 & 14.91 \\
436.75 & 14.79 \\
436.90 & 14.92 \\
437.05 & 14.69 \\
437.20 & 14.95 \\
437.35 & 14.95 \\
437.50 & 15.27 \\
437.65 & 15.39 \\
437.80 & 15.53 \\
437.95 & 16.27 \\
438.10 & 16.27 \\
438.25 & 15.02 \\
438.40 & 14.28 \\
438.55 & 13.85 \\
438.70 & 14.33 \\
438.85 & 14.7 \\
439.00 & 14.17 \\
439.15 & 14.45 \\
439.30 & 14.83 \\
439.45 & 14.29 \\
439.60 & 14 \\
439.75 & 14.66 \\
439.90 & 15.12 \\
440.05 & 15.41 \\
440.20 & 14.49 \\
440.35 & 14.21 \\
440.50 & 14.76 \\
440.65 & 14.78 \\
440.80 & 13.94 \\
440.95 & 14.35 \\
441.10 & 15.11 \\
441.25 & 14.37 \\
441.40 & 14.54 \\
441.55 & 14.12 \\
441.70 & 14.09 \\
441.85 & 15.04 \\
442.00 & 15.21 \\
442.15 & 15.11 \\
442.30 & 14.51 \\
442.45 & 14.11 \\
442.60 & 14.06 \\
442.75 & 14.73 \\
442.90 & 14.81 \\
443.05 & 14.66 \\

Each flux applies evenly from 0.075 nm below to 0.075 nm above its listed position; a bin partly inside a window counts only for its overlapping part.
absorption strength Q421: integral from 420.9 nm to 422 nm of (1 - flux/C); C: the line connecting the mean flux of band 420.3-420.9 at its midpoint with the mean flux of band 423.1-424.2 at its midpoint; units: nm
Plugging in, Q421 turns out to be 0.01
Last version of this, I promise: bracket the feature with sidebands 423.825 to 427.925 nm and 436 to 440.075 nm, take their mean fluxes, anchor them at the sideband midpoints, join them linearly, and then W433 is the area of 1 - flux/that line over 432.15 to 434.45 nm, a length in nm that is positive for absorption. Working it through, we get 0.32 nm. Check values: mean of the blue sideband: 14.9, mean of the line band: 12.8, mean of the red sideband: 14.8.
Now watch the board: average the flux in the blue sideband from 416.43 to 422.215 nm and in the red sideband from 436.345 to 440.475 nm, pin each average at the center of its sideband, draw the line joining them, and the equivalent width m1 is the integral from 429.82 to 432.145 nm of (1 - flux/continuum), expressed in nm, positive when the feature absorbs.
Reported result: 0.10 nm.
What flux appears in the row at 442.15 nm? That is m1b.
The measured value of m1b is 15.11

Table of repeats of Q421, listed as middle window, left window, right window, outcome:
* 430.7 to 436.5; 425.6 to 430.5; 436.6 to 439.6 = 0.37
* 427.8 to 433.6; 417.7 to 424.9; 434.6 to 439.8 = 0.19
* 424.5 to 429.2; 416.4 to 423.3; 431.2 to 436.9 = -0.13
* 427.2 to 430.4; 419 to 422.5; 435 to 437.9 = 0.12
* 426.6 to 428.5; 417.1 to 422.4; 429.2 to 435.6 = -0.09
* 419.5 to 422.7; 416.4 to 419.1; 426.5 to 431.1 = -0.01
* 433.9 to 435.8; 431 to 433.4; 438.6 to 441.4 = 0.19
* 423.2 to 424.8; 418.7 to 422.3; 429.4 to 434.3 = -0.03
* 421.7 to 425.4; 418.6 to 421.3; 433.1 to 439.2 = -0.03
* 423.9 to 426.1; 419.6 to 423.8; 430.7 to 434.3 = -0.08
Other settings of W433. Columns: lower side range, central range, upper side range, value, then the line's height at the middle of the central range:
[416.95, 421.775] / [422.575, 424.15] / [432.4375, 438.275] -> -0.01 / 14.7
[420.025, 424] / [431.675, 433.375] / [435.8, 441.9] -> 0.04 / 14.8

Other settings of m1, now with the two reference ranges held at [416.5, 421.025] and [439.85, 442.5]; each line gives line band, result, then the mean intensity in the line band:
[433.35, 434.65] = 0.289 nm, 11.5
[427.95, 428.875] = 0.005 nm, 14.7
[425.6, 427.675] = -0.006 nm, 14.9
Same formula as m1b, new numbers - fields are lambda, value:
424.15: 15.12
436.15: 15.83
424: 15.18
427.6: 14.26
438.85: 14.7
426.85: 15.75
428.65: 14.74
